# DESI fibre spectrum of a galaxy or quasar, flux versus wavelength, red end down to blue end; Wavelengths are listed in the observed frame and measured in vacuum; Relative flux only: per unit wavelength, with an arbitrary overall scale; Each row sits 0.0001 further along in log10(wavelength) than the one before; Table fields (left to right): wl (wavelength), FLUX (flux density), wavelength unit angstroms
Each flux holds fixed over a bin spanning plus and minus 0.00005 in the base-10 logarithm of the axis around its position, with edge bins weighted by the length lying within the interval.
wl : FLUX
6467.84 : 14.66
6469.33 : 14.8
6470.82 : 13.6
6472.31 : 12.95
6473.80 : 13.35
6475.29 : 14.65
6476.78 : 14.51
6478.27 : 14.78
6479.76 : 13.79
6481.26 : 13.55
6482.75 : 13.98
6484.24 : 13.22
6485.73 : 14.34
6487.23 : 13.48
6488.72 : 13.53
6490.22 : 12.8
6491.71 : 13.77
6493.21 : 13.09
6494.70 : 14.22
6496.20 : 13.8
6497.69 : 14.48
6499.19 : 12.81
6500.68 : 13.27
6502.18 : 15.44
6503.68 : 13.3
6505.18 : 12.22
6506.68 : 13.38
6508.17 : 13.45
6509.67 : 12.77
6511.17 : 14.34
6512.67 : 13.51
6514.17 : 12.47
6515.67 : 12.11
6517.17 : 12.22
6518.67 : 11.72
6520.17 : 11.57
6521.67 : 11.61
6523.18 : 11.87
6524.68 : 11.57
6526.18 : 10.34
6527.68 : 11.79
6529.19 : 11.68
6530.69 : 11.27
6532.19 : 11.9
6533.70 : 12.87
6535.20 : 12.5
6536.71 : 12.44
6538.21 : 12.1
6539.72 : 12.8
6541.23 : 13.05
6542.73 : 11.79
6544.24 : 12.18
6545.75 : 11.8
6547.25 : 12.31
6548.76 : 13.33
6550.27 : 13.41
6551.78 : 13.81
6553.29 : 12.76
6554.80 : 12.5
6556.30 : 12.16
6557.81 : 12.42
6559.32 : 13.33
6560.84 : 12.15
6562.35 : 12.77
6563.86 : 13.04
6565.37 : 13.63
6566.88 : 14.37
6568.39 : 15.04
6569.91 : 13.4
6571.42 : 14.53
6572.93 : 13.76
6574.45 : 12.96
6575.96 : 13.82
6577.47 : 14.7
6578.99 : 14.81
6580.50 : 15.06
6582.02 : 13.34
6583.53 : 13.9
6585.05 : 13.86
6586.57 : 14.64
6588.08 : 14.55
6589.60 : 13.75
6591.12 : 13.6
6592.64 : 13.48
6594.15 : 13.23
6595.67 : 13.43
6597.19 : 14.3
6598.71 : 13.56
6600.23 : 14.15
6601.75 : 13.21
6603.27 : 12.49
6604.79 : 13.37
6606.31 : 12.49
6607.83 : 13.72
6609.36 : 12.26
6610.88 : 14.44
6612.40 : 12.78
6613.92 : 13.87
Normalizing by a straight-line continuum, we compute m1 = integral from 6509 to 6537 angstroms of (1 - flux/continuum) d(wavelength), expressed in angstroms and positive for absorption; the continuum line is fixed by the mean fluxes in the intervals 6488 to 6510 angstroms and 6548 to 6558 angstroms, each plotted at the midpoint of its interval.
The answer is 2.4 angstroms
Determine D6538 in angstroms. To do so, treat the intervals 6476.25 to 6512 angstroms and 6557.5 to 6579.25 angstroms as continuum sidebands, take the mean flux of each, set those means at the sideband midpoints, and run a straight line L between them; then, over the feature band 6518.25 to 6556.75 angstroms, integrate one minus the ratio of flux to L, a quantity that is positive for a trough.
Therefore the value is 4.1 angstroms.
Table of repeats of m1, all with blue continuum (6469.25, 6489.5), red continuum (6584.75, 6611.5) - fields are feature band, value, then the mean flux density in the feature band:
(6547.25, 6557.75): 0.6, 12.9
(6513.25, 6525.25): 1.6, 11.9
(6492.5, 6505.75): 0.2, 13.6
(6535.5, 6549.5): 1.3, 12.4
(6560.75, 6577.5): -0.1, 13.7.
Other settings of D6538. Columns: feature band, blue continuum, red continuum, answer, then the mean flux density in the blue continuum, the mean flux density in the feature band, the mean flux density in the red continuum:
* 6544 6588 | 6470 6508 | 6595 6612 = 0.0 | 13.7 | 13.5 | 13.4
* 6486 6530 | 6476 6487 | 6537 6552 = 1.9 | 14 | 12.9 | 12.6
